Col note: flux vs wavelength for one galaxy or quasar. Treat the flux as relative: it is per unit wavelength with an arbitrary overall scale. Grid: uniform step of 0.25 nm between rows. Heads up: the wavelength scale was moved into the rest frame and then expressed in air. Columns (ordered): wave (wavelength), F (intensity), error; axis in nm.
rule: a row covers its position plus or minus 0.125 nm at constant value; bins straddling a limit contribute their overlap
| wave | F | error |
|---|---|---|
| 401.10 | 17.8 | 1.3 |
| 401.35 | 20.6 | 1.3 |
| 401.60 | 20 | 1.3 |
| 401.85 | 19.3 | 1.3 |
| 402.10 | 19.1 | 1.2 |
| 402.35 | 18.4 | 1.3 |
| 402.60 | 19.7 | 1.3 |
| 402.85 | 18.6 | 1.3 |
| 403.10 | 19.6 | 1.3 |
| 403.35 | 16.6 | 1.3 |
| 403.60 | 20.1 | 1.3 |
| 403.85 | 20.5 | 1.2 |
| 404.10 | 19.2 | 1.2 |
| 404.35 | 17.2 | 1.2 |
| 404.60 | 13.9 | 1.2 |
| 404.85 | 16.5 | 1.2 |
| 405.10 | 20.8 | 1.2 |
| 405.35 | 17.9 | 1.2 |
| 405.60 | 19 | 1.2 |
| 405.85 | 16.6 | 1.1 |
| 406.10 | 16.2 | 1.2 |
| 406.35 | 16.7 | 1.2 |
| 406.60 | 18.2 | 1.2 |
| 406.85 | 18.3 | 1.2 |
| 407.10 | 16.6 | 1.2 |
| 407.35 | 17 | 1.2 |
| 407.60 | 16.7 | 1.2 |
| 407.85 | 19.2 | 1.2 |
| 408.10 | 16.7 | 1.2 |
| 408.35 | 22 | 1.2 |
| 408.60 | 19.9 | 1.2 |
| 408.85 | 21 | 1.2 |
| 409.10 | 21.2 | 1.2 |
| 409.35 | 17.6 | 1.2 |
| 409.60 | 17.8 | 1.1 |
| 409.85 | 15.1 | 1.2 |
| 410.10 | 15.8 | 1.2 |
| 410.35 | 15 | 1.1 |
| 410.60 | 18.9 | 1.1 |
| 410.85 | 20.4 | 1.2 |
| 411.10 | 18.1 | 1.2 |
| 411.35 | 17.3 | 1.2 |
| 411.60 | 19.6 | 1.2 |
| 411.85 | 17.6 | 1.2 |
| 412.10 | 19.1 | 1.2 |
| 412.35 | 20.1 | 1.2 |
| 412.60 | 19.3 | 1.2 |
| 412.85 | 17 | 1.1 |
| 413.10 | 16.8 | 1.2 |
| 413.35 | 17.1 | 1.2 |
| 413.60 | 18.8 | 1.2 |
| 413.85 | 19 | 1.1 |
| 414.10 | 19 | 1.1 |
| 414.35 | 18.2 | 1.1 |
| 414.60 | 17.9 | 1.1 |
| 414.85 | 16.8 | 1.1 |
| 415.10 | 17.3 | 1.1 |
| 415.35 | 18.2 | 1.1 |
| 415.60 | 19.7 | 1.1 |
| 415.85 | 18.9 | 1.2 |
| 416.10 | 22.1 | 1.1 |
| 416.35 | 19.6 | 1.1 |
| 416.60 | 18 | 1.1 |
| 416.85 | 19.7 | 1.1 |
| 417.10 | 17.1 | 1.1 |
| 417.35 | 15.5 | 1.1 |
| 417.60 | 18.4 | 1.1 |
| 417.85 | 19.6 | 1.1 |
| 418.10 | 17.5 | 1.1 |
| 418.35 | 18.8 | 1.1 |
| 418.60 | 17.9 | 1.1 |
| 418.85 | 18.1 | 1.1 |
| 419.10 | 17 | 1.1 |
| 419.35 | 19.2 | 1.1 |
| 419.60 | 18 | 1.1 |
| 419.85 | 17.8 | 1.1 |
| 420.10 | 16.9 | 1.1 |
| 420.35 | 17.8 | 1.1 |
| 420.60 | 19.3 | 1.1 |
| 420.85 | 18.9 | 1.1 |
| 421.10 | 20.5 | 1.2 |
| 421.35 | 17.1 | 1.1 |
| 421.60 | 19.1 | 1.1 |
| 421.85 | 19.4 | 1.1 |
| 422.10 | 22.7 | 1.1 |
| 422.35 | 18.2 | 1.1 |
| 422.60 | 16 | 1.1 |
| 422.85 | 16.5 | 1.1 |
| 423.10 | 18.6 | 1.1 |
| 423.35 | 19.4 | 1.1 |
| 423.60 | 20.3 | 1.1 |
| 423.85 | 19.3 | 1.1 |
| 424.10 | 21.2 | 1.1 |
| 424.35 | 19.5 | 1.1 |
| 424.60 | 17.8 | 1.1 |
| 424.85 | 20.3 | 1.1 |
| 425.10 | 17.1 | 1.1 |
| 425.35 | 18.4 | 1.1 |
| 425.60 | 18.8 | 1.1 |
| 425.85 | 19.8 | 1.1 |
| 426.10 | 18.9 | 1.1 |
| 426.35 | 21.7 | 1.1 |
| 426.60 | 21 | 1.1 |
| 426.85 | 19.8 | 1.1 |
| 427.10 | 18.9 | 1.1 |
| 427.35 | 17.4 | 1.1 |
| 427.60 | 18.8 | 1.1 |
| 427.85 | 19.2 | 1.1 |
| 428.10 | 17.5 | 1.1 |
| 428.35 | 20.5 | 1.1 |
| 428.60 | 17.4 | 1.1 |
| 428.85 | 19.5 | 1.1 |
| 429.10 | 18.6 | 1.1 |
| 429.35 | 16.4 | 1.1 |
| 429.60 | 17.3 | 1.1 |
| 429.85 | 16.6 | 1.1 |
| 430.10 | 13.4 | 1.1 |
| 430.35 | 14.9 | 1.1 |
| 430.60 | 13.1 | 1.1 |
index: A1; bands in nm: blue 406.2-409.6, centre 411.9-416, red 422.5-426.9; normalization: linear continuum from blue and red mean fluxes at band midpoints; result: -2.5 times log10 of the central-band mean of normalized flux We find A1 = 0.023 mag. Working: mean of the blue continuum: 18.5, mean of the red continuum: 19.1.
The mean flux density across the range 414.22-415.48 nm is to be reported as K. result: 17.7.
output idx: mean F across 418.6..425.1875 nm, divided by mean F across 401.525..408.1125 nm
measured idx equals 1.03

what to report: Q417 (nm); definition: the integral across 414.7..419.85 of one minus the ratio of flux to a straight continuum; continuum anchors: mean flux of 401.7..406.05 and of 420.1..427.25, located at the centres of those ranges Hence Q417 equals 0.14 nm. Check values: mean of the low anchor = 18.4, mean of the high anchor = 19.1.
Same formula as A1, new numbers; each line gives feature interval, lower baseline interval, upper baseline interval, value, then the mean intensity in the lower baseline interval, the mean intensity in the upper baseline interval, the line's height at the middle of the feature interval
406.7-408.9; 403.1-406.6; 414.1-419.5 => -0.03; 17.9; 18.4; 18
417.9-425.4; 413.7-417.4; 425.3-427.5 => 0.02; 18.5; 19.4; 19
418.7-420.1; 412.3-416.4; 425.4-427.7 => 0.06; 18.5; 19.4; 18.9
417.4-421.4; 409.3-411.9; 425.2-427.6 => 0.02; 17.6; 19.4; 18.6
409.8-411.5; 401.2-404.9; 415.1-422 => 0.07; 18.7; 18.5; 18.6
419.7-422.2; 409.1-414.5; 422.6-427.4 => -0.01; 18.1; 19.1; 18.8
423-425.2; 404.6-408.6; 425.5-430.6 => -0.07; 17.8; 18.2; 18.1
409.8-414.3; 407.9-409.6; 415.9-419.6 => 0.06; 19.6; 18.5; 19.2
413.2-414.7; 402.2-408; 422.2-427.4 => 0.01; 18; 19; 18.5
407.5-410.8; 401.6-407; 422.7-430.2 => 0.00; 18.2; 18.7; 18.3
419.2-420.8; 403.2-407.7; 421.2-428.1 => 0.03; 17.7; 19.1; 18.7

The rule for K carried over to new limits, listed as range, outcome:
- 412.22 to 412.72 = 19.7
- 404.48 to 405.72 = 17.6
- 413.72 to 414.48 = 18.7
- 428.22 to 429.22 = 19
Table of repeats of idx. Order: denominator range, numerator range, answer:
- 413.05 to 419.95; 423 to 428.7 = 1.05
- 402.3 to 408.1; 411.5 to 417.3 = 1.03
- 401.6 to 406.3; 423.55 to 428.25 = 1.05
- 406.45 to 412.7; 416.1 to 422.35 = 1.01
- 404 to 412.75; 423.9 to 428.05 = 1.07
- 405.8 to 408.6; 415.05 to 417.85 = 1.05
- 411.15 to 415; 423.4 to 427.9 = 1.06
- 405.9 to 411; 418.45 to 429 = 1.05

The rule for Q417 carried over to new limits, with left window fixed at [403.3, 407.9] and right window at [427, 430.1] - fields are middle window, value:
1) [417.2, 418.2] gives 0.01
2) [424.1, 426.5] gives -0.18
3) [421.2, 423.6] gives -0.10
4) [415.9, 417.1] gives -0.11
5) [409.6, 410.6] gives 0.10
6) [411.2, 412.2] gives -0.03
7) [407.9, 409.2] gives -0.17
